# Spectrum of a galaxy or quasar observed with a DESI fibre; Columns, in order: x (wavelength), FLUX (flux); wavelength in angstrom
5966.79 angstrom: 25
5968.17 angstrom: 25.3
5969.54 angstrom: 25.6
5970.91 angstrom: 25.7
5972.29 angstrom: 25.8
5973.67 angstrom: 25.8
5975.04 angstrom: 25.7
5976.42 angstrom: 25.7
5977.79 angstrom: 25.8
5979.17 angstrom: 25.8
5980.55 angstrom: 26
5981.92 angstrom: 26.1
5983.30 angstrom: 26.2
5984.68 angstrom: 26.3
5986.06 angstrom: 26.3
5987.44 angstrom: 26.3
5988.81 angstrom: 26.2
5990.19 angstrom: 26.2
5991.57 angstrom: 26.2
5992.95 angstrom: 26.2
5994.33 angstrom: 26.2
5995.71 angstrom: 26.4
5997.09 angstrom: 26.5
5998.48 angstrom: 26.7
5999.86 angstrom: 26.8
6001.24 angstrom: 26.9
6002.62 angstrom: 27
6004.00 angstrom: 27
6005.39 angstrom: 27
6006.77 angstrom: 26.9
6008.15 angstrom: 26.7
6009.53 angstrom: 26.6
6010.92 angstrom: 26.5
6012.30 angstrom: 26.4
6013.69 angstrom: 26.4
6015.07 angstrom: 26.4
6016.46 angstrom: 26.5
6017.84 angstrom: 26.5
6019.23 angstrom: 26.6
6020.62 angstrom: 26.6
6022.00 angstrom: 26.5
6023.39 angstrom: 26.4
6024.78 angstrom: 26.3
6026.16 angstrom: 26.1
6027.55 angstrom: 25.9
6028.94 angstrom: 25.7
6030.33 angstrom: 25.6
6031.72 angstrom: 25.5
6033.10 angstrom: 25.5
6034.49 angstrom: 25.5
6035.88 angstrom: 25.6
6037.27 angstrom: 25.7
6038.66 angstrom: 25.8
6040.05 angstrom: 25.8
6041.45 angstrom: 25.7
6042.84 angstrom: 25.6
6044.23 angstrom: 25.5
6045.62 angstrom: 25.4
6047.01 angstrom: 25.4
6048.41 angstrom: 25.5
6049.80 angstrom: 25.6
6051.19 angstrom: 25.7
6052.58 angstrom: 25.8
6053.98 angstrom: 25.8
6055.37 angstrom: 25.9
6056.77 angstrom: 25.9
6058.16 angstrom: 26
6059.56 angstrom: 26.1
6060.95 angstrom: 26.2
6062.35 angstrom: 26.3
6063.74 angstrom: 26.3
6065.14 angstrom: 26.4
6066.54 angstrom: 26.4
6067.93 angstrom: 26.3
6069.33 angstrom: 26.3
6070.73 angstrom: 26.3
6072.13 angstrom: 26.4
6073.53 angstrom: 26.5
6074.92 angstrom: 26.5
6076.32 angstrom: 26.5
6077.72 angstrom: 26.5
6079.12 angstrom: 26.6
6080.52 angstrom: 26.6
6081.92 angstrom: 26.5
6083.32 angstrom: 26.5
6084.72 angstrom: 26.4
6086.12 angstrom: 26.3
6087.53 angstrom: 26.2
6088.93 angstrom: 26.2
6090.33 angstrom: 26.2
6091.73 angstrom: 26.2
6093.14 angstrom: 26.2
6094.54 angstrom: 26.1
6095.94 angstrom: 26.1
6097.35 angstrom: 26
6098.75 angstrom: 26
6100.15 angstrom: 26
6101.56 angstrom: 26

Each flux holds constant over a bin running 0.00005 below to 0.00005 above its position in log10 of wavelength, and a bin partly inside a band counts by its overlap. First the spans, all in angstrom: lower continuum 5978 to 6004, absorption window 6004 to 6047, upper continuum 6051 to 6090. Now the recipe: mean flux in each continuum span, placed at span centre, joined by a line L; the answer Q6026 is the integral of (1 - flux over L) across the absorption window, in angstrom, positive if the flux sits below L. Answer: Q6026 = 0.3 angstrom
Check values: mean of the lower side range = 26.4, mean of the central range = 26.1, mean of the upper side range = 26.3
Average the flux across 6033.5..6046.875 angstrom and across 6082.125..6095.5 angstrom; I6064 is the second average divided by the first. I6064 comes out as 1.03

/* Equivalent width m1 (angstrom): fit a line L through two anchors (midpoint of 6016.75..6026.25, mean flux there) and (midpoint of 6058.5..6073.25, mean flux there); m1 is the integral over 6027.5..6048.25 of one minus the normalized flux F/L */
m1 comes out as 0.6 angstrom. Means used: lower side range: 26.5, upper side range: 26.3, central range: 25.6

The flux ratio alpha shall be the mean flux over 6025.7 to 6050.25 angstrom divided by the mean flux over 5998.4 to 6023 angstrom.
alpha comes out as 0.96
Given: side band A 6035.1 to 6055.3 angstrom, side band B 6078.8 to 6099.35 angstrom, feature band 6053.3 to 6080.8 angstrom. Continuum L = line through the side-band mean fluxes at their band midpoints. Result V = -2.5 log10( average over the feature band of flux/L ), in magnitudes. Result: -0.01 mag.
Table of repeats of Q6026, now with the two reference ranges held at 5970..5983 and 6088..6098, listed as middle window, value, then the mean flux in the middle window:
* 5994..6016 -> -0.6 angstrom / 26.6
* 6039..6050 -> 0.2 angstrom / 25.6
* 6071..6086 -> -0.2 angstrom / 26.5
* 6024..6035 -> 0.1 angstrom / 25.8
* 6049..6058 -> 0.1 angstrom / 25.8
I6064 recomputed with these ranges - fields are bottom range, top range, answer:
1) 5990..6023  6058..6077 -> 0.99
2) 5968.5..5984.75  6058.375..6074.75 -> 1.02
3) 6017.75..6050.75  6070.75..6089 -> 1.02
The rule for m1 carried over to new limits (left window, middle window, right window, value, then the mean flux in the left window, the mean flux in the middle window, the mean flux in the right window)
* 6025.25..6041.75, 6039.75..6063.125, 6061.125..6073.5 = 0.23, 25.7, 25.8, 26.3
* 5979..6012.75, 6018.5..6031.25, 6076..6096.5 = 0.12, 26.5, 26.2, 26.3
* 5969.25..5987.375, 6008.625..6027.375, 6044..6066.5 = -0.38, 25.9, 26.4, 25.9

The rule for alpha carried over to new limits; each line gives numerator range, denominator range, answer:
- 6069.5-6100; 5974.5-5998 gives 1.01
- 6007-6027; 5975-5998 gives 1.01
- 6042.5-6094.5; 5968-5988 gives 1.01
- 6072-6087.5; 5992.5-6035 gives 1.00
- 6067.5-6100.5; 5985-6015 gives 0.99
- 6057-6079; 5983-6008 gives 0.99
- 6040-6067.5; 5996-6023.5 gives 0.97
